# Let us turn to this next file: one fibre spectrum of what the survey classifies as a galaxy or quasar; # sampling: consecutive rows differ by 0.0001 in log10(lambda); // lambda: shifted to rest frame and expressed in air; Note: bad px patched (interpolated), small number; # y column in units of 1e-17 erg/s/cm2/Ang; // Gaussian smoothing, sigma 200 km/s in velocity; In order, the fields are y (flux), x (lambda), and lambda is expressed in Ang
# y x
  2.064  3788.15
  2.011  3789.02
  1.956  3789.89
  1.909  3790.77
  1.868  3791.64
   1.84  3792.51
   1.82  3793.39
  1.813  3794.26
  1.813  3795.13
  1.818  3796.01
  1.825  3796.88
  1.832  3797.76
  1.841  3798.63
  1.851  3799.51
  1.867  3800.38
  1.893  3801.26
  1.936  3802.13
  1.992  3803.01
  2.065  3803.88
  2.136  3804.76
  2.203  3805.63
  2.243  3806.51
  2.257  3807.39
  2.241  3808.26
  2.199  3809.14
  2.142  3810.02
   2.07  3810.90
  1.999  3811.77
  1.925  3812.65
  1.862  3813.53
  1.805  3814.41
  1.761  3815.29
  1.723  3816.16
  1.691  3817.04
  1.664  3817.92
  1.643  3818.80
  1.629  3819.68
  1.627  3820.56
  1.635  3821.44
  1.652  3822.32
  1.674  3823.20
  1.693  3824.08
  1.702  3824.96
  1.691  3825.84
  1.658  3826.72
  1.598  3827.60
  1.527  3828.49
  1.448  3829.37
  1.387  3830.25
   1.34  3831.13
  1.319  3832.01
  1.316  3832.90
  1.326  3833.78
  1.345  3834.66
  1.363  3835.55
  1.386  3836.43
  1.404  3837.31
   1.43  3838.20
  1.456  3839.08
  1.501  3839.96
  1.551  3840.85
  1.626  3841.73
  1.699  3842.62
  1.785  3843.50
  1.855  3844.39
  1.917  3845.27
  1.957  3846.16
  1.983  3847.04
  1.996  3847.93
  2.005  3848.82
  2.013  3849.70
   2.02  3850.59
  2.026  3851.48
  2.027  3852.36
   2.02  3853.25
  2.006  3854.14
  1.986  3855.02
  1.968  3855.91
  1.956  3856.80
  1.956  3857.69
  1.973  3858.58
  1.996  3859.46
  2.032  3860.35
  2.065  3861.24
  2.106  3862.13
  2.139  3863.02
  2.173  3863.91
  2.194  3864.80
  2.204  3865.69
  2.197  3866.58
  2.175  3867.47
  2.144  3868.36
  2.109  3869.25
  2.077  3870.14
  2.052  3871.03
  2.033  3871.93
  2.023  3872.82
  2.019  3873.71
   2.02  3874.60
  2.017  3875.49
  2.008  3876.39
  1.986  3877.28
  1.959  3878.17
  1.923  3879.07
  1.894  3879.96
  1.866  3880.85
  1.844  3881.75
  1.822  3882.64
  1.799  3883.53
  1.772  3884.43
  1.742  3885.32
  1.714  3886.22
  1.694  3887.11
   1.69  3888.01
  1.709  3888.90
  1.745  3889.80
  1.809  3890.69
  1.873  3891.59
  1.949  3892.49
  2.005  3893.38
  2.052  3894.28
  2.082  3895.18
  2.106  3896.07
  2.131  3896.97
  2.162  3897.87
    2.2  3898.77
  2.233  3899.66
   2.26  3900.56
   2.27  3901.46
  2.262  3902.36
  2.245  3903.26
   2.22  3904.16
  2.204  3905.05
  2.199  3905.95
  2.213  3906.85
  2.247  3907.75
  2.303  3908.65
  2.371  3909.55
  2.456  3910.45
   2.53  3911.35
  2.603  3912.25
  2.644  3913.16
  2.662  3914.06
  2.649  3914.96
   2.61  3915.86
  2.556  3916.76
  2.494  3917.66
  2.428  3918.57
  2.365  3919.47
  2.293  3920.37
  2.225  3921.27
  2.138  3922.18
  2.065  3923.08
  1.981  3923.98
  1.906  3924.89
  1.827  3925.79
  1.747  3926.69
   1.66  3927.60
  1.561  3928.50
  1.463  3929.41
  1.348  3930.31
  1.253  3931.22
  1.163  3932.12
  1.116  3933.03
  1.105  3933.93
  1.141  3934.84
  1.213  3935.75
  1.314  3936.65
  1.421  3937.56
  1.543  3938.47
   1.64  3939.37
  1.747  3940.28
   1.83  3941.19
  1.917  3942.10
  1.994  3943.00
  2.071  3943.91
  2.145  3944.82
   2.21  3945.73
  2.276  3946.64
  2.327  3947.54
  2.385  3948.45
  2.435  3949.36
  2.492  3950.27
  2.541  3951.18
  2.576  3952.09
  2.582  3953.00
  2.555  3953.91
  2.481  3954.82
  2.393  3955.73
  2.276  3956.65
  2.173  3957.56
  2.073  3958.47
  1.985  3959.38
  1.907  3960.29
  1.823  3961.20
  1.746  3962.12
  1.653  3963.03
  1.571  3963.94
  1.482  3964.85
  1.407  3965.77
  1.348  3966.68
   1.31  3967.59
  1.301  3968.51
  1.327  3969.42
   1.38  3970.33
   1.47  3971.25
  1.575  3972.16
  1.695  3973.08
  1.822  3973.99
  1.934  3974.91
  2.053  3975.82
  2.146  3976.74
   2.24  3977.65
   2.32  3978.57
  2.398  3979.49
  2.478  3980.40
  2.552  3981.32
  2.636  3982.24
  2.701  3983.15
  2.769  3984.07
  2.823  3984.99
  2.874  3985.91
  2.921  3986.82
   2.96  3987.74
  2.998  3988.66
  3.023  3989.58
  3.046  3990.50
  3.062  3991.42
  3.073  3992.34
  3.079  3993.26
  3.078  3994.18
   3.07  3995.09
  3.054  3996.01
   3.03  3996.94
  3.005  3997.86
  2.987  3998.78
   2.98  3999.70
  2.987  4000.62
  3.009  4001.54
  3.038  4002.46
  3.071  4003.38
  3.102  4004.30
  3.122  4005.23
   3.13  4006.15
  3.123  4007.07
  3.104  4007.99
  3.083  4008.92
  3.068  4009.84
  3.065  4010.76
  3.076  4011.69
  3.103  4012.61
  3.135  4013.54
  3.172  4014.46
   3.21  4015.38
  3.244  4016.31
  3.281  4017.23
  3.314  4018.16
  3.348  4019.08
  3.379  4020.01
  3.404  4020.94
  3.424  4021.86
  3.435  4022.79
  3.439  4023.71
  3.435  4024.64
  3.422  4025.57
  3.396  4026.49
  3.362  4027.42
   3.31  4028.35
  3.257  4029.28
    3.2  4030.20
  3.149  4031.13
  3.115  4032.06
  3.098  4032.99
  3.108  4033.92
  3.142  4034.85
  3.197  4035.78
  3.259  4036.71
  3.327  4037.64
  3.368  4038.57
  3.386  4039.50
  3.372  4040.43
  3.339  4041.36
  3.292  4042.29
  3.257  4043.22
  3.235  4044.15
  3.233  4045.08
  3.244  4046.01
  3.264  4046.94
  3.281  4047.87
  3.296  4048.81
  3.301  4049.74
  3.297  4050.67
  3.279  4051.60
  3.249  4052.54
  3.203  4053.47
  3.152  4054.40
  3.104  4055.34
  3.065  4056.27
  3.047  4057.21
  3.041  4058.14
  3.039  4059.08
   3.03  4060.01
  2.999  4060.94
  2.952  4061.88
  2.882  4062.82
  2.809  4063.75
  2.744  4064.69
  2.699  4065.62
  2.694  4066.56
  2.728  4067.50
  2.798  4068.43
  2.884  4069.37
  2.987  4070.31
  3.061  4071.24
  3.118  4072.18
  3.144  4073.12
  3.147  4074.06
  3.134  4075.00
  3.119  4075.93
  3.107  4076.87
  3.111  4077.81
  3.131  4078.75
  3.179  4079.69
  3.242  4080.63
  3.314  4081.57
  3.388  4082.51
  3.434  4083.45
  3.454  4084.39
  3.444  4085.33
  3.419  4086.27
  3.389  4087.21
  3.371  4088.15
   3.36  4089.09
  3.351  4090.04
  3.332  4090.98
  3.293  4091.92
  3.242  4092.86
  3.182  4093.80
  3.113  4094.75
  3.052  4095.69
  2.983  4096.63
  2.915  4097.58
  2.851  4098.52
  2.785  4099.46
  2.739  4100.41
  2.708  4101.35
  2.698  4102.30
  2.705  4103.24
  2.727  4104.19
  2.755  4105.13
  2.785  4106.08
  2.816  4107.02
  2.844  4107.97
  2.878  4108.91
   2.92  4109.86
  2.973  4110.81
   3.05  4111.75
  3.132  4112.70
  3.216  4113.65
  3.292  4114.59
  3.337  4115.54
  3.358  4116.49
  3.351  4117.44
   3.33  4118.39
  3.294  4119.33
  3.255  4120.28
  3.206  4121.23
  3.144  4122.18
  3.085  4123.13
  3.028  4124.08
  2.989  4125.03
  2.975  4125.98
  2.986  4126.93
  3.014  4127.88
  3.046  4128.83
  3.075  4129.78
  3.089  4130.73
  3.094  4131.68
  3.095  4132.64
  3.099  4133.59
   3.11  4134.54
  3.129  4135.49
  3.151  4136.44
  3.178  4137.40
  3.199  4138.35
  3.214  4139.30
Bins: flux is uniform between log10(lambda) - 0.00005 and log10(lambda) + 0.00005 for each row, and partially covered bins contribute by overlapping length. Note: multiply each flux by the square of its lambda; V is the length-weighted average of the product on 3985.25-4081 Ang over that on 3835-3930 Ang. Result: 1.7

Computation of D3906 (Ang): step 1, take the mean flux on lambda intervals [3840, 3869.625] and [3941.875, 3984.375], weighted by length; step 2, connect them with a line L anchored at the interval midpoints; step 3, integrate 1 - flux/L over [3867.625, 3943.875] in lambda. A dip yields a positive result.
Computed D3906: 1.8 Ang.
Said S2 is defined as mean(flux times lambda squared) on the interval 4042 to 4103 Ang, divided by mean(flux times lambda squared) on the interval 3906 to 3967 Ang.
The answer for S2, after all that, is 1.66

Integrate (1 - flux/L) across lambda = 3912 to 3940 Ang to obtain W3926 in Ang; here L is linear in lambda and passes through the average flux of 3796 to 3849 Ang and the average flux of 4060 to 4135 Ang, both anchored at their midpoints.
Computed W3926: 4.6 Ang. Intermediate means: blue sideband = 1.75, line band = 1.87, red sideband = 3.07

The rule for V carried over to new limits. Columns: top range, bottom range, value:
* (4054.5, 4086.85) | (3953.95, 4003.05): 1.36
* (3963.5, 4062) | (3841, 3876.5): 1.56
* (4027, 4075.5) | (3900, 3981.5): 1.65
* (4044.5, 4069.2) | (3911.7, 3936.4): 1.69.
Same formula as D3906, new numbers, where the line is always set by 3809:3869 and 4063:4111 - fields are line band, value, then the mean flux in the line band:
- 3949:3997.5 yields 3.5 Ang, 2.3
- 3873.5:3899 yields 1.5 Ang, 1.91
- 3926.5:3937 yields 4.3 Ang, 1.33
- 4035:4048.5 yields -2.3 Ang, 3.29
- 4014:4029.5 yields -3.6 Ang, 3.34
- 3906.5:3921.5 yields -1.9 Ang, 2.45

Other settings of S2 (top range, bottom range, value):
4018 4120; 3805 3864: 1.97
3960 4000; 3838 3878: 1.26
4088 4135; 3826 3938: 1.79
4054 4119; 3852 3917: 1.62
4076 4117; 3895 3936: 1.64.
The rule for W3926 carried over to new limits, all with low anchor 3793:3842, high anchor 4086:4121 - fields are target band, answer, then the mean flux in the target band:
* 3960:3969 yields 3.3 Ang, 1.55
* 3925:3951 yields 6.4 Ang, 1.74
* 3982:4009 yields -4.5 Ang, 3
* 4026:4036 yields -1.7 Ang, 3.21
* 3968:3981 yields 3.2 Ang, 1.87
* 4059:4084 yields -0.9 Ang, 3.03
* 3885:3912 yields 0.3 Ang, 2.1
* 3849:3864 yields -0.8 Ang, 2.02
